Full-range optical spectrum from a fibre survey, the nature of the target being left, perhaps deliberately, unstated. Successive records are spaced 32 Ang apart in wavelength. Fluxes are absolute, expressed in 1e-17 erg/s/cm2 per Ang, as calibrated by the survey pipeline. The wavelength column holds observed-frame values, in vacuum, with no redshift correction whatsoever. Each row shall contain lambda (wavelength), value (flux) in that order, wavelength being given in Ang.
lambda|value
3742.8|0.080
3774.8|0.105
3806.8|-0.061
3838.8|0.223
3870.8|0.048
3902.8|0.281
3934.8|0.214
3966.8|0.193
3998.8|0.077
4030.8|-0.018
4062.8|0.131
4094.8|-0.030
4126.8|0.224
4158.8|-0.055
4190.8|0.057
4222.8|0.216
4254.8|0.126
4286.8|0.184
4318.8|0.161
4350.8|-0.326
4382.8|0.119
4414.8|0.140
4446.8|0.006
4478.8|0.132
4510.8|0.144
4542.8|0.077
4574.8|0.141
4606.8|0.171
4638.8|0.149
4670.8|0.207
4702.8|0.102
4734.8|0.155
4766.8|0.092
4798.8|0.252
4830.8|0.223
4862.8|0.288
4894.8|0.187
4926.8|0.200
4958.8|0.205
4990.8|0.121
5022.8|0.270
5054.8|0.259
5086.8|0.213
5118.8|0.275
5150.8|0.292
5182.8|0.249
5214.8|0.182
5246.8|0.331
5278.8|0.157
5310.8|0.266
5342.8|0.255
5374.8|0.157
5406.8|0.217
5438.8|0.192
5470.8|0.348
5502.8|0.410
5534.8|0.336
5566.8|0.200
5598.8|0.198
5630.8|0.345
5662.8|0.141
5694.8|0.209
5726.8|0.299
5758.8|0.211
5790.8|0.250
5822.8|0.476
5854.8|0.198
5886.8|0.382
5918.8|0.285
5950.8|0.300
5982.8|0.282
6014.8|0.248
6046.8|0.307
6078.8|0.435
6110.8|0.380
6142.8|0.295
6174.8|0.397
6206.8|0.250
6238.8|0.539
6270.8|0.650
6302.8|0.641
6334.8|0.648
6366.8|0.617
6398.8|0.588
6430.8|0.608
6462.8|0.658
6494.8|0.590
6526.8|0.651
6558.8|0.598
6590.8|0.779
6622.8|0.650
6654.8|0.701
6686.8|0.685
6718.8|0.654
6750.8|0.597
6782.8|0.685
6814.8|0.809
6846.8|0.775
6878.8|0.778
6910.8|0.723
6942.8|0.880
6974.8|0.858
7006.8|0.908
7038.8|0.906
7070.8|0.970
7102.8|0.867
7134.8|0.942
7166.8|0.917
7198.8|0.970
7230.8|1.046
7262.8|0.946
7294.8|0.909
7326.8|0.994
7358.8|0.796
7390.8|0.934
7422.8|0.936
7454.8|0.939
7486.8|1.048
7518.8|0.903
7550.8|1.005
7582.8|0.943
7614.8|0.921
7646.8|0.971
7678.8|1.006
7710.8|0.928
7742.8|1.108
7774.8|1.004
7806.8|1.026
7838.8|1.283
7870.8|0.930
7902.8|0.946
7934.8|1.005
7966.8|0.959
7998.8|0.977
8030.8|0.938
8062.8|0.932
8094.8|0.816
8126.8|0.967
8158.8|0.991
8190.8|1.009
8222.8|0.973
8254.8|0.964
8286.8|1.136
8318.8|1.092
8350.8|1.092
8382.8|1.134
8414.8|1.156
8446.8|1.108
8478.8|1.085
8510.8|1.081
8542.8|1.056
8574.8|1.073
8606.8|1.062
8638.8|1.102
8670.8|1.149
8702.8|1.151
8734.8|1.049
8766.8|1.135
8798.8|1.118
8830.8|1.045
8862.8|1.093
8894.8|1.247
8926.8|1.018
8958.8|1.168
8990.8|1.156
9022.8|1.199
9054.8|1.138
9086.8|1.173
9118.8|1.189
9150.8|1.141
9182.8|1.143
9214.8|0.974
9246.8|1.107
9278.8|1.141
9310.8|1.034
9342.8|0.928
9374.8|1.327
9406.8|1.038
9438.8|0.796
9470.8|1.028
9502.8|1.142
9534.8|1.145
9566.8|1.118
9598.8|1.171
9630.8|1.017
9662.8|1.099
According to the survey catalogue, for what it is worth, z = 0.56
